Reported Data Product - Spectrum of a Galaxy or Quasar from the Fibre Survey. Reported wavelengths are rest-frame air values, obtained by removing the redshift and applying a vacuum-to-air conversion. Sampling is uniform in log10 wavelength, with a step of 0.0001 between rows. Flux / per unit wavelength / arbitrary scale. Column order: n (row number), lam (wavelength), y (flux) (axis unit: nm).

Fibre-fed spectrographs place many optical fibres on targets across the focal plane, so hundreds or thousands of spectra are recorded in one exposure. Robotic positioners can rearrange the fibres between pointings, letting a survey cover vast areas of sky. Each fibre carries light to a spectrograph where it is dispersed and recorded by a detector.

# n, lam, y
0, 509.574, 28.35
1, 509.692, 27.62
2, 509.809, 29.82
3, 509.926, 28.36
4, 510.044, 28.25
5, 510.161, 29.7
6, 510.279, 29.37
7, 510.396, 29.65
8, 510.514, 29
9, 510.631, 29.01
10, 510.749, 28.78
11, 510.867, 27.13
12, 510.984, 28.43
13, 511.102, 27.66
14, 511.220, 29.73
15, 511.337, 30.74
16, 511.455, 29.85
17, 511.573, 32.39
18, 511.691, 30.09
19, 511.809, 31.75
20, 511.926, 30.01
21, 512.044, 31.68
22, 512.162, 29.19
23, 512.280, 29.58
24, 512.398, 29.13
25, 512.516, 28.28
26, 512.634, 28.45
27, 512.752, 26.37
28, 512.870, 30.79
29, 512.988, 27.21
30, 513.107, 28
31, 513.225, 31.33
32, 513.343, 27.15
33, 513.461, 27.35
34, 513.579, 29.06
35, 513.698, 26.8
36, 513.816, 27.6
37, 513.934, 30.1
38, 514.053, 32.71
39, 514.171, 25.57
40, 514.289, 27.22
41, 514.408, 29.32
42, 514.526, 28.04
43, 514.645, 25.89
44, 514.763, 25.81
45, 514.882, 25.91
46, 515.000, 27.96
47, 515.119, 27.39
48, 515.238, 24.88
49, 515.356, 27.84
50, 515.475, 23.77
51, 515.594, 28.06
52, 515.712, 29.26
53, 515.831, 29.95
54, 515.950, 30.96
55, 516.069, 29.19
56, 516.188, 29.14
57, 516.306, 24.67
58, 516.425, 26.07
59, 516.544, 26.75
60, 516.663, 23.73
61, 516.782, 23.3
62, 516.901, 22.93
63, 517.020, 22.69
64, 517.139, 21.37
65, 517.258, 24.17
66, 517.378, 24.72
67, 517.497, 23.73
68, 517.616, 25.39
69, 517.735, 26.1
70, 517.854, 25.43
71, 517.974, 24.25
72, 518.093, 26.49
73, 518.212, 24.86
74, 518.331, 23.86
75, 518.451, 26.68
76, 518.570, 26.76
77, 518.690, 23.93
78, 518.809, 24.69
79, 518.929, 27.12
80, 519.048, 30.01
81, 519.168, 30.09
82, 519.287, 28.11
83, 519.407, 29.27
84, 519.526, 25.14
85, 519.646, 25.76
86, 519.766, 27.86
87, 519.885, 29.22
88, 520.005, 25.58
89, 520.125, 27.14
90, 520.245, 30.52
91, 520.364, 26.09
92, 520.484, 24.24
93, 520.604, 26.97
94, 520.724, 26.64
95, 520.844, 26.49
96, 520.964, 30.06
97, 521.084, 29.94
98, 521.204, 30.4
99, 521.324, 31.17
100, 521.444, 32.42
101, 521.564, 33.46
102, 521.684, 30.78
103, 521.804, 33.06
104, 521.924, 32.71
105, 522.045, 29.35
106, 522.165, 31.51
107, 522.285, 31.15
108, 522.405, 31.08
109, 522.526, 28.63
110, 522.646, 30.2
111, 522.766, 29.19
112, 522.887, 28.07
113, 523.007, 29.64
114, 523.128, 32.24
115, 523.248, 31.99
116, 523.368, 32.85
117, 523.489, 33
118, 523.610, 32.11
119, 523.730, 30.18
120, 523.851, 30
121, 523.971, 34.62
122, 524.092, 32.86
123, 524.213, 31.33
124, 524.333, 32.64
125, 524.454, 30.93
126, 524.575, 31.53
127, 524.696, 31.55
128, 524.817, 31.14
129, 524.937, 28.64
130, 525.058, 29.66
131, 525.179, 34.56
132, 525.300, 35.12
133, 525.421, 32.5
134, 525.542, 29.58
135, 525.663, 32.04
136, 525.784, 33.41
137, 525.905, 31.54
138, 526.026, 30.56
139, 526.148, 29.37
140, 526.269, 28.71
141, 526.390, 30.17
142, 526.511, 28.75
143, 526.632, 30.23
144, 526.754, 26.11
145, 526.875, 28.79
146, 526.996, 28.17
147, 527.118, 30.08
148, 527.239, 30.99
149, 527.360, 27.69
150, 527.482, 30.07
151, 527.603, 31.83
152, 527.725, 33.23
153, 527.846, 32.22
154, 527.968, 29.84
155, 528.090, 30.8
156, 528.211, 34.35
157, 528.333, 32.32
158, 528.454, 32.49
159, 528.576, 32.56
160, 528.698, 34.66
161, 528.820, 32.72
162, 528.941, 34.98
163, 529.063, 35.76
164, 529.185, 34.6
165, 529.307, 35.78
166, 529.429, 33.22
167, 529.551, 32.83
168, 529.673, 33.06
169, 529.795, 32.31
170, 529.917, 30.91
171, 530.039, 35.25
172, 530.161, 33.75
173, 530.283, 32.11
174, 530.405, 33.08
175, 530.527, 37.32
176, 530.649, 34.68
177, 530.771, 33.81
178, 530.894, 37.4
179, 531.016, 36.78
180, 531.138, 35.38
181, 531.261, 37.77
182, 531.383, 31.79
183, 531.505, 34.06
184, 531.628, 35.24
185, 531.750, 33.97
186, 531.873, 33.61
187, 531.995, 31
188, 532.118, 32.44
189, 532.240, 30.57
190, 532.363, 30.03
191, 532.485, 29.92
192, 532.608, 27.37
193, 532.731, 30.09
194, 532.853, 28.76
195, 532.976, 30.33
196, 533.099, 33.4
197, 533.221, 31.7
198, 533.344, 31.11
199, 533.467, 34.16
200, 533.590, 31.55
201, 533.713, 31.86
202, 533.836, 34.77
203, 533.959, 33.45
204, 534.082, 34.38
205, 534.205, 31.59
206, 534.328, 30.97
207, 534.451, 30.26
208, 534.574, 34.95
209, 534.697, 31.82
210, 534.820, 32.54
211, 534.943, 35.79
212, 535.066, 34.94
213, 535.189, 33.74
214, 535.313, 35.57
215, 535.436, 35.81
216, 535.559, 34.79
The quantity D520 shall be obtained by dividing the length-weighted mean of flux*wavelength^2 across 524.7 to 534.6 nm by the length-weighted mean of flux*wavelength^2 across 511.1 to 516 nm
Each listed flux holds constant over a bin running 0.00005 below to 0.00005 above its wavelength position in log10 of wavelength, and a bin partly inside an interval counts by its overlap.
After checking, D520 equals 1.20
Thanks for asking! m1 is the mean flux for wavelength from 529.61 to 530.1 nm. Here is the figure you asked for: 32.9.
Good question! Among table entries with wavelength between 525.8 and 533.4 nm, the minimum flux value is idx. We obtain 26.11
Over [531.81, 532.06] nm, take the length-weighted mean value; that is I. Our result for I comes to 32.2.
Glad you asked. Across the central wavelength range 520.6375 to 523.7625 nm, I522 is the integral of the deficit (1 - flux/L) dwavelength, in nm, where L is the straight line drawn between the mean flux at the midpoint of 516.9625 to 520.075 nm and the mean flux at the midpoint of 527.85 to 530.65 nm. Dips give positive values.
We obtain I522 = -0.242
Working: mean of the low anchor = 25.9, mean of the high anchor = 33.4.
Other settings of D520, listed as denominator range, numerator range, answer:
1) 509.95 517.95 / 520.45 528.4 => 1.16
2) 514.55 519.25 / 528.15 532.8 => 1.35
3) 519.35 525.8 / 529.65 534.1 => 1.12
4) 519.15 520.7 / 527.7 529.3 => 1.26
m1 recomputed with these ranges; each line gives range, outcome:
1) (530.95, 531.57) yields 35.2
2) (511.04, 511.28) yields 28.7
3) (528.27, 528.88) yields 32.9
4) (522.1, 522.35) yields 31.4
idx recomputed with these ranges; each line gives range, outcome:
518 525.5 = 23.86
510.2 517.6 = 21.37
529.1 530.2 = 30.91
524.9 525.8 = 28.64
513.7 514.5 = 25.57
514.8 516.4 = 23.77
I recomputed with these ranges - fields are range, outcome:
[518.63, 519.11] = 26.4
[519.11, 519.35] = 29.1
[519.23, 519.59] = 27.5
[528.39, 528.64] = 32.6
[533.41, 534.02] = 33.1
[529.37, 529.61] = 33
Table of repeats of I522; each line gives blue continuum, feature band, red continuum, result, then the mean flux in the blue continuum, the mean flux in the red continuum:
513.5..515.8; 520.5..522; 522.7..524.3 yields 0.015 nm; 27.6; 31.4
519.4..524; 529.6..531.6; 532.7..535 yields -0.172 nm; 29.7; 32.3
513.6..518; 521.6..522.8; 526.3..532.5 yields -0.062 nm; 26.5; 32.6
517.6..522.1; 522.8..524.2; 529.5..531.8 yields -0.070 nm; 27.9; 34.3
